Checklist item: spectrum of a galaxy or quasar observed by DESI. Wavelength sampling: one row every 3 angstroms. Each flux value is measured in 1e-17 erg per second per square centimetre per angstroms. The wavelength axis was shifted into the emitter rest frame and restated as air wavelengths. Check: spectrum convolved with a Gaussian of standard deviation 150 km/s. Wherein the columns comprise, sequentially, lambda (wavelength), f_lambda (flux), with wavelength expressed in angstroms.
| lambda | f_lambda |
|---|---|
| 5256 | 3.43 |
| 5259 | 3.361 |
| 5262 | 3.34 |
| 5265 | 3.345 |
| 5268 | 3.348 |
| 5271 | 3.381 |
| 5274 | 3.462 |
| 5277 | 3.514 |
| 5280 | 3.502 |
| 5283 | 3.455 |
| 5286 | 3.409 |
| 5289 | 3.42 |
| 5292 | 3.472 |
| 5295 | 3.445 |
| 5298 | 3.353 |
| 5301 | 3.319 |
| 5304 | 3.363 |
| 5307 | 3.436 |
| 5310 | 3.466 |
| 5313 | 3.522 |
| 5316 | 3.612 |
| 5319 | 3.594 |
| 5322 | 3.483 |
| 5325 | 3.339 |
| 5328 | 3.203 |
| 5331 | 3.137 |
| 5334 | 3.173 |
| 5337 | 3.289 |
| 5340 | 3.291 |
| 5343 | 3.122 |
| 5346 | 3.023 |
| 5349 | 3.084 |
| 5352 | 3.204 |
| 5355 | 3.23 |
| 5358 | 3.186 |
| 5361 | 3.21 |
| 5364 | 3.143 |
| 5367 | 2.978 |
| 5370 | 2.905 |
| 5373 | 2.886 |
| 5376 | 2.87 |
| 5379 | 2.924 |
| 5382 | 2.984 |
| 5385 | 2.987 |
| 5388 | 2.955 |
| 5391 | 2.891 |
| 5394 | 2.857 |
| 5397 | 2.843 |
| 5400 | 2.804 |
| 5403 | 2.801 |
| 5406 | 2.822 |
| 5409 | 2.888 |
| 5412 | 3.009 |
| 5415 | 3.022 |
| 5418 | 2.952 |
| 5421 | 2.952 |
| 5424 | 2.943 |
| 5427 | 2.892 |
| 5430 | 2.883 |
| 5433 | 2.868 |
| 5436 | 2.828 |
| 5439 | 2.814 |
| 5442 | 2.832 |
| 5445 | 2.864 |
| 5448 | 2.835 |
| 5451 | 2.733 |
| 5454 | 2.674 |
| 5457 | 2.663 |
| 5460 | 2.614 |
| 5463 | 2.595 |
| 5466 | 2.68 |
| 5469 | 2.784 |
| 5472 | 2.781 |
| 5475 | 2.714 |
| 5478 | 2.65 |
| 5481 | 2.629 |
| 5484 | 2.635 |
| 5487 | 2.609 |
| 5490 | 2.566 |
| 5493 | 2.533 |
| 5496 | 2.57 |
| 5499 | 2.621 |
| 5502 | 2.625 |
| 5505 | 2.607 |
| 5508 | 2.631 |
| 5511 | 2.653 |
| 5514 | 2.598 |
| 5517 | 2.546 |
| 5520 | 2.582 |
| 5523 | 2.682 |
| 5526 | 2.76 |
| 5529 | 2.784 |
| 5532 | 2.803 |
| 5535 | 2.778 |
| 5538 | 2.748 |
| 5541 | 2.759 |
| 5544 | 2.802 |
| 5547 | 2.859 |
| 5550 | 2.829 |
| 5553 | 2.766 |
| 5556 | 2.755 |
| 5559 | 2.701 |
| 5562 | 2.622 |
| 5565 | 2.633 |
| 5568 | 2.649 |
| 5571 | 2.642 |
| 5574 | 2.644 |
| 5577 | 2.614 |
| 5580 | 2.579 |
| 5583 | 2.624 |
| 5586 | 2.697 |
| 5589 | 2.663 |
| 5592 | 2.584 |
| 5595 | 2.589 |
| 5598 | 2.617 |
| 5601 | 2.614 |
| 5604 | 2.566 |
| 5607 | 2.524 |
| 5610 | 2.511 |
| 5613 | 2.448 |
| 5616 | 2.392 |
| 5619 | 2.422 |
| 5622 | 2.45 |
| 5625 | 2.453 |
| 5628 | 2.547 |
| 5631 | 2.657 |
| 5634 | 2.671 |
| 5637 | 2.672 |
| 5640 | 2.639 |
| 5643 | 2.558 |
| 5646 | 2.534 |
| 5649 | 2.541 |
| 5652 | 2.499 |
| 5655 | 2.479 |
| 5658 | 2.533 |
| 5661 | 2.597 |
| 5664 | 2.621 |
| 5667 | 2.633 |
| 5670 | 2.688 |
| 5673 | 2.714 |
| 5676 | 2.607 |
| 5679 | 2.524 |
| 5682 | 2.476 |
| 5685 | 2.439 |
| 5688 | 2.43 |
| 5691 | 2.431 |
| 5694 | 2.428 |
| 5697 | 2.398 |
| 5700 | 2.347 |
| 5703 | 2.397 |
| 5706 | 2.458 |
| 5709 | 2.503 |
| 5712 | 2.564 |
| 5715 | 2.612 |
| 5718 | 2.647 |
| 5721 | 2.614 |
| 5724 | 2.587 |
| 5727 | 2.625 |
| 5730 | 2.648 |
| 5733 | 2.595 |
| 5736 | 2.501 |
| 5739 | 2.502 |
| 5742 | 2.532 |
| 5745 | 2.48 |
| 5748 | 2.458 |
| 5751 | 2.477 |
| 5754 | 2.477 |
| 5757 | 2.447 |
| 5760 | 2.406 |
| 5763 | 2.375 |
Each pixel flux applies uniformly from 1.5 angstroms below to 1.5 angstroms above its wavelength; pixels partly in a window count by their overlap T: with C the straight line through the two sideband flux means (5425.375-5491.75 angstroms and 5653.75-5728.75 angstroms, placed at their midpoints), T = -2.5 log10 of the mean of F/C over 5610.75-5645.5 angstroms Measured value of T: 0.02 mag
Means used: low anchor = 2.73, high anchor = 2.53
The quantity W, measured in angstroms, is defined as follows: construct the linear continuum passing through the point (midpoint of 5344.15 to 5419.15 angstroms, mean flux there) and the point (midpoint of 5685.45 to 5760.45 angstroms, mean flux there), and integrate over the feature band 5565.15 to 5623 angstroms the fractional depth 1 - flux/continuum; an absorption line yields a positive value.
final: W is 2.4 angstroms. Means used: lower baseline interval 2.98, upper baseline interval 2.5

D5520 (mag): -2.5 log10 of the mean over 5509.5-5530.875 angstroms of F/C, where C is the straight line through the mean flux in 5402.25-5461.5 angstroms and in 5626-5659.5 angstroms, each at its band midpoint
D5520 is 0.03 mag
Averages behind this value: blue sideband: 2.84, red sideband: 2.57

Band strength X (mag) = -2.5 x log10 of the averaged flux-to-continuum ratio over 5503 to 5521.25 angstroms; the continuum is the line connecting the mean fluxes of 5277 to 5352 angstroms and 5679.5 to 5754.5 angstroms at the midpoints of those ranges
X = 0.13 mag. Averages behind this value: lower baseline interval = 3.35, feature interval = 2.6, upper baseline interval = 2.51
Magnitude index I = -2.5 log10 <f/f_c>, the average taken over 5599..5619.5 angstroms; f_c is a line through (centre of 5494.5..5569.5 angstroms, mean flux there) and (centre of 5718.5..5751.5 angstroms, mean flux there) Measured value 0.06 mag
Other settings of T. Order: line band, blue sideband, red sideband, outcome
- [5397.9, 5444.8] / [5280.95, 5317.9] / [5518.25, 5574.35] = 0.07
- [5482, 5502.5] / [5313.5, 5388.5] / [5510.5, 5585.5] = 0.09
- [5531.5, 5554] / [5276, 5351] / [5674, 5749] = 0.03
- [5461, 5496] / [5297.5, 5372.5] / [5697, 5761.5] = 0.13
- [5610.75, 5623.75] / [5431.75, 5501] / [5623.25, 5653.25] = 0.07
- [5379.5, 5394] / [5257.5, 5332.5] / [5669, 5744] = 0.10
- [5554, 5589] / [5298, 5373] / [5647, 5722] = 0.04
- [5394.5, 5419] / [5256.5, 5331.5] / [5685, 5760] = 0.10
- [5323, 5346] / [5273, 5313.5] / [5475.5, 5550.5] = 0.03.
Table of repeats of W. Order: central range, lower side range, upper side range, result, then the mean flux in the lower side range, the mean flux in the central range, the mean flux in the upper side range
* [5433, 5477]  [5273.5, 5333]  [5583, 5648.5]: 3.8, 3.42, 2.75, 2.56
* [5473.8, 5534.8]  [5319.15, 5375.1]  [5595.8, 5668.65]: 4.0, 3.17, 2.64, 2.55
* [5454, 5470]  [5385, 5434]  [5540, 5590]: 0.9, 2.9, 2.66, 2.7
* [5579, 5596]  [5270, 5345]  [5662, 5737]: 1.0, 3.39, 2.62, 2.54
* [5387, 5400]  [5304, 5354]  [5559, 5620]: 1.1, 3.31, 2.87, 2.59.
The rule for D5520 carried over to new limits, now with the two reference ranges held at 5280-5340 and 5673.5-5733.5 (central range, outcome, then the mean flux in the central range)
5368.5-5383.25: 0.12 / 2.91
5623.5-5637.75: 0.03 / 2.6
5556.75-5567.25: 0.07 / 2.66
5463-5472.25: 0.12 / 2.72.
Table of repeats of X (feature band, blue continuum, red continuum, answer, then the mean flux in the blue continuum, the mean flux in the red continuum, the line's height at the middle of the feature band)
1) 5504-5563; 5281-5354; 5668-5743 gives 0.07 mag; 3.34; 2.53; 2.89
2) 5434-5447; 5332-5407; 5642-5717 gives 0.03 mag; 3.02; 2.52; 2.91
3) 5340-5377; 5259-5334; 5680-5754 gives 0.07 mag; 3.41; 2.51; 3.27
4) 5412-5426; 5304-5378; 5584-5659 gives 0.03 mag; 3.23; 2.56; 3.04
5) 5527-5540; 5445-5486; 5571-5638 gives -0.06 mag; 2.7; 2.57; 2.64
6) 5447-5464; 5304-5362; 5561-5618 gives 0.11 mag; 3.3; 2.59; 2.96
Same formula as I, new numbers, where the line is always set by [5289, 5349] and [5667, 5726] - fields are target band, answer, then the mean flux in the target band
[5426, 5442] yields 0.088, 2.85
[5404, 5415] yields 0.082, 2.92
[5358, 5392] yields 0.083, 2.99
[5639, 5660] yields 0.036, 2.54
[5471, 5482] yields 0.118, 2.69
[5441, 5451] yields 0.089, 2.83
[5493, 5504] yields 0.140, 2.6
